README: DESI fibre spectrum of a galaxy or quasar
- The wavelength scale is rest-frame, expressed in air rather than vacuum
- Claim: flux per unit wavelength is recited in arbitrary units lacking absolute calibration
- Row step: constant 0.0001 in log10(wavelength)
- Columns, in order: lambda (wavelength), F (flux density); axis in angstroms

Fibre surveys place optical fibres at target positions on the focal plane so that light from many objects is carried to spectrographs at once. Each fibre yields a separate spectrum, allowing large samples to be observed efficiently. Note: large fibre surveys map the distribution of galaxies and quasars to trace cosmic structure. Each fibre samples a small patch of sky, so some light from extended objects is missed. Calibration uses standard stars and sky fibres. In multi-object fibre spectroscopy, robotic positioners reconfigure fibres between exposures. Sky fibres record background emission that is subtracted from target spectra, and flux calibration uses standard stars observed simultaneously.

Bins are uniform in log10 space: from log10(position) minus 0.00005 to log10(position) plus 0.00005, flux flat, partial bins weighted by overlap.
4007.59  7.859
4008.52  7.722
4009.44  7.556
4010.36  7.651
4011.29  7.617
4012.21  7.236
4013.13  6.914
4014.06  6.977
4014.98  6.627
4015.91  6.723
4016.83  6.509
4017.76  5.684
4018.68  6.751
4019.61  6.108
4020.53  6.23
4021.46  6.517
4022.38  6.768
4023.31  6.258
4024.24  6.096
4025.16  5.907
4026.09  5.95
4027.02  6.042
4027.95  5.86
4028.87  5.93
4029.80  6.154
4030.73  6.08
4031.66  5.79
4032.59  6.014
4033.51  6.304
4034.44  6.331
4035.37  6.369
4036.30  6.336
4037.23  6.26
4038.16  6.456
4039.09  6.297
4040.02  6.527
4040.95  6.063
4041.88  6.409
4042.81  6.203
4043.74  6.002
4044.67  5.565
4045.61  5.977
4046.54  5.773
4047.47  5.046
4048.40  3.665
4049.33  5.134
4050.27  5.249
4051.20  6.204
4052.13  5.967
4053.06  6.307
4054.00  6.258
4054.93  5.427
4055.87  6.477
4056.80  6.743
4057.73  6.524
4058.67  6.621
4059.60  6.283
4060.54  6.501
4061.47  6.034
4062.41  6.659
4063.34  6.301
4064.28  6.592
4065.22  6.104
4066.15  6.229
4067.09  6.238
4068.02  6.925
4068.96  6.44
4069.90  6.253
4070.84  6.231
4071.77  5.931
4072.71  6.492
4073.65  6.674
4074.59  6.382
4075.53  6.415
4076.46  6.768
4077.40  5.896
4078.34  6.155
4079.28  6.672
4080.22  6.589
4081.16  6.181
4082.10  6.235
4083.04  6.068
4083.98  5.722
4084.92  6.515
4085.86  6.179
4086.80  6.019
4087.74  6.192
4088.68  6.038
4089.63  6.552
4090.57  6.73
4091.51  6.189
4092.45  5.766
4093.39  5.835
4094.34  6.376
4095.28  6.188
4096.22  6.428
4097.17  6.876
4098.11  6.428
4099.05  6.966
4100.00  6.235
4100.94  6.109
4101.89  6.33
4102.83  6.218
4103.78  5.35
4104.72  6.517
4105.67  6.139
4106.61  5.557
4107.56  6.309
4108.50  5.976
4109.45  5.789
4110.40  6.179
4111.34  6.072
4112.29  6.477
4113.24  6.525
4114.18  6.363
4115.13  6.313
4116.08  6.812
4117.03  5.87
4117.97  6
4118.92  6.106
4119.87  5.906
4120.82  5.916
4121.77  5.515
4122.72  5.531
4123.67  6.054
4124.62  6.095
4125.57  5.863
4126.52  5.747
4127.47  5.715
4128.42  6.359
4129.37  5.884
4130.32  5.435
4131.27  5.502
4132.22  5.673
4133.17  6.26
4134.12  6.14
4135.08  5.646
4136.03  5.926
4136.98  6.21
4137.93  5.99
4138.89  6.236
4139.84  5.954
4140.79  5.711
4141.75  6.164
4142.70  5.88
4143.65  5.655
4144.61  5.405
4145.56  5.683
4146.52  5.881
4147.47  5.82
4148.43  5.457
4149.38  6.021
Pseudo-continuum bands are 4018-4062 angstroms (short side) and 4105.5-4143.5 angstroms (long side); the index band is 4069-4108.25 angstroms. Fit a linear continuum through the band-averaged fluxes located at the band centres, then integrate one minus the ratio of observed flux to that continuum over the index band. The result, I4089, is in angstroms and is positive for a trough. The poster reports -1.5 angstroms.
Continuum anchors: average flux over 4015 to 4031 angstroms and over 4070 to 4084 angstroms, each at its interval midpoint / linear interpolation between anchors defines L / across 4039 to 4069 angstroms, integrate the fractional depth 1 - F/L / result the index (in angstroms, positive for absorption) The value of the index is 0.9 angstroms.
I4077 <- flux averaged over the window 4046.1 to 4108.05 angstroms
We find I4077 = 6.19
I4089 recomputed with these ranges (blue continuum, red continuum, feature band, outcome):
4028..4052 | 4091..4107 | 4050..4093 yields -1.5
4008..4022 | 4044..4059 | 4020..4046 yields 0.7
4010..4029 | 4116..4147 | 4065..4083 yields -0.4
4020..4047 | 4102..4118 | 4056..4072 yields -0.6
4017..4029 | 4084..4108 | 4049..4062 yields 0.1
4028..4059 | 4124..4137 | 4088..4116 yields -1.5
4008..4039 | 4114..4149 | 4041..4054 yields 1.4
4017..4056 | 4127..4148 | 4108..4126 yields -0.5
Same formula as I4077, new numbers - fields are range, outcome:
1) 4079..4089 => 6.22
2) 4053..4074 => 6.36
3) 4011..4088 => 6.23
